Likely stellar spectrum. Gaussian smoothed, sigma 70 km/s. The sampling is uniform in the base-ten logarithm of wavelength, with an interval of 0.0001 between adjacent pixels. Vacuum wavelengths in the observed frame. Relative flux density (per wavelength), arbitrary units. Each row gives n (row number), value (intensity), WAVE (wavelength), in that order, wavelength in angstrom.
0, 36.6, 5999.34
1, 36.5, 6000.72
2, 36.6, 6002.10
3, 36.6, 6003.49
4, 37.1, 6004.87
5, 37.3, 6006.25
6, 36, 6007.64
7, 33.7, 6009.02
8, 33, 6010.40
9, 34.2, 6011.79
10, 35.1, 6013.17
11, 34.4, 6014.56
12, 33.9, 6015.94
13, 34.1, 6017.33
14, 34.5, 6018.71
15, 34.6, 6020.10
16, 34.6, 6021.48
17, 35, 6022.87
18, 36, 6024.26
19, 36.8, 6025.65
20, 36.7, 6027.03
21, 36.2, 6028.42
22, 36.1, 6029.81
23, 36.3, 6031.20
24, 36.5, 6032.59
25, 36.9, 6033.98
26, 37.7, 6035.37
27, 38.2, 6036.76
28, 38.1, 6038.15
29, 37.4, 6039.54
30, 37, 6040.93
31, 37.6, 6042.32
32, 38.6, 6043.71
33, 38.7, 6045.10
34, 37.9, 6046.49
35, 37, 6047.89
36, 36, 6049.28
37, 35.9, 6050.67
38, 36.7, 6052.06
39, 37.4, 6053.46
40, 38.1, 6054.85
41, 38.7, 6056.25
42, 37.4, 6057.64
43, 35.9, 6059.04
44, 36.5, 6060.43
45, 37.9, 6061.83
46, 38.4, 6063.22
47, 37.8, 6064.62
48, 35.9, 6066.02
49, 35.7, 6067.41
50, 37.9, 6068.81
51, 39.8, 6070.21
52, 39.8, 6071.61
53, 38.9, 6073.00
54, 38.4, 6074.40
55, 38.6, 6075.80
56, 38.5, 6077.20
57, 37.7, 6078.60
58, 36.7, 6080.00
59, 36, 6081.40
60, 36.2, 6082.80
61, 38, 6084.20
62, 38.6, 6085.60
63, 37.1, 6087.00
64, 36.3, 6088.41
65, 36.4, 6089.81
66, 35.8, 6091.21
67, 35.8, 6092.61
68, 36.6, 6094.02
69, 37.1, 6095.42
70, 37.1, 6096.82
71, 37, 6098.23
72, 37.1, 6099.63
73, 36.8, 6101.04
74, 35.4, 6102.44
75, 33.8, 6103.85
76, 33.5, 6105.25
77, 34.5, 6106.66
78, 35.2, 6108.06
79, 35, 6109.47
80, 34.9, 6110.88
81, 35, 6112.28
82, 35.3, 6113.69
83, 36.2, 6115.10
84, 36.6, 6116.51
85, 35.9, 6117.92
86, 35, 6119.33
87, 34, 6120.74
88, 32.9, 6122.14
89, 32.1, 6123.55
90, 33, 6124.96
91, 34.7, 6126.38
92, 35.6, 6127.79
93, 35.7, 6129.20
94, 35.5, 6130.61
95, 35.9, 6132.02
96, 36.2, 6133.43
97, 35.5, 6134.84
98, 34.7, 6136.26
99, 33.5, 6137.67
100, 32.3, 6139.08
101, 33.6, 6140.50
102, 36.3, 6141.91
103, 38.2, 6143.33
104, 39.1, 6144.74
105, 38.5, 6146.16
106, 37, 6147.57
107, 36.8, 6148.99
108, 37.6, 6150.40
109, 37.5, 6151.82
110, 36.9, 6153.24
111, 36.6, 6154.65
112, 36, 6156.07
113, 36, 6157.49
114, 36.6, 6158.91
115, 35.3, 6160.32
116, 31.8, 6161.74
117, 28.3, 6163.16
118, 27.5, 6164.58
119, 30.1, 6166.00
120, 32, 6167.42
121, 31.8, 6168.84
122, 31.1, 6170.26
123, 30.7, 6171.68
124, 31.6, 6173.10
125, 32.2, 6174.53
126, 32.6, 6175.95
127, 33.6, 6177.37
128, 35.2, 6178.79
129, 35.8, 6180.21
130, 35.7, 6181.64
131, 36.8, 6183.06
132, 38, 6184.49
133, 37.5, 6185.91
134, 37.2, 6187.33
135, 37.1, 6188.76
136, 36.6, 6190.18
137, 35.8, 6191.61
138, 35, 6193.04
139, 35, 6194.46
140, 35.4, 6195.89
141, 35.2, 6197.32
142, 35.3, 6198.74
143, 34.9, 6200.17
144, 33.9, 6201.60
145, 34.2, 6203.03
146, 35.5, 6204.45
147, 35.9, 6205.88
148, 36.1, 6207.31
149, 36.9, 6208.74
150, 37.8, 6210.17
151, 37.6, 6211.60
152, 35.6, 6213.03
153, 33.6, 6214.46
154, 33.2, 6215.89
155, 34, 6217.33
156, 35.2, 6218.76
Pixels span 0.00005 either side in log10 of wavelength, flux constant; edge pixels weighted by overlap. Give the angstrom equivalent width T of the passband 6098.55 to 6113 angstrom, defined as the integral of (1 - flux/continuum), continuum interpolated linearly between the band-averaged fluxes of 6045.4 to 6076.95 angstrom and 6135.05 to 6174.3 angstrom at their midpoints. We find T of 0.3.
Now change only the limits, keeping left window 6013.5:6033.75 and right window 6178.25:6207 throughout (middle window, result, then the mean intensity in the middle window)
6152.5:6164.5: 0.5 angstrom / 34.3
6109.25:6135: 0.5 angstrom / 35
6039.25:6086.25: -2.7 angstrom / 37.6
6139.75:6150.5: -0.4 angstrom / 37.1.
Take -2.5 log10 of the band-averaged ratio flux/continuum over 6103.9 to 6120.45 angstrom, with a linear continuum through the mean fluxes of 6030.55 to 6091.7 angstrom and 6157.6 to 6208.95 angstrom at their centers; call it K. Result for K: 0.03 mag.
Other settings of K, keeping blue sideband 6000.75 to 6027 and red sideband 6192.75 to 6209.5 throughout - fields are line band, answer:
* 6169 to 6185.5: 0.043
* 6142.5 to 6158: -0.060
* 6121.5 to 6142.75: 0.024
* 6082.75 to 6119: -0.023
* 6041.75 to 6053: -0.061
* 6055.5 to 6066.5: -0.061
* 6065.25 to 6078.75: -0.085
